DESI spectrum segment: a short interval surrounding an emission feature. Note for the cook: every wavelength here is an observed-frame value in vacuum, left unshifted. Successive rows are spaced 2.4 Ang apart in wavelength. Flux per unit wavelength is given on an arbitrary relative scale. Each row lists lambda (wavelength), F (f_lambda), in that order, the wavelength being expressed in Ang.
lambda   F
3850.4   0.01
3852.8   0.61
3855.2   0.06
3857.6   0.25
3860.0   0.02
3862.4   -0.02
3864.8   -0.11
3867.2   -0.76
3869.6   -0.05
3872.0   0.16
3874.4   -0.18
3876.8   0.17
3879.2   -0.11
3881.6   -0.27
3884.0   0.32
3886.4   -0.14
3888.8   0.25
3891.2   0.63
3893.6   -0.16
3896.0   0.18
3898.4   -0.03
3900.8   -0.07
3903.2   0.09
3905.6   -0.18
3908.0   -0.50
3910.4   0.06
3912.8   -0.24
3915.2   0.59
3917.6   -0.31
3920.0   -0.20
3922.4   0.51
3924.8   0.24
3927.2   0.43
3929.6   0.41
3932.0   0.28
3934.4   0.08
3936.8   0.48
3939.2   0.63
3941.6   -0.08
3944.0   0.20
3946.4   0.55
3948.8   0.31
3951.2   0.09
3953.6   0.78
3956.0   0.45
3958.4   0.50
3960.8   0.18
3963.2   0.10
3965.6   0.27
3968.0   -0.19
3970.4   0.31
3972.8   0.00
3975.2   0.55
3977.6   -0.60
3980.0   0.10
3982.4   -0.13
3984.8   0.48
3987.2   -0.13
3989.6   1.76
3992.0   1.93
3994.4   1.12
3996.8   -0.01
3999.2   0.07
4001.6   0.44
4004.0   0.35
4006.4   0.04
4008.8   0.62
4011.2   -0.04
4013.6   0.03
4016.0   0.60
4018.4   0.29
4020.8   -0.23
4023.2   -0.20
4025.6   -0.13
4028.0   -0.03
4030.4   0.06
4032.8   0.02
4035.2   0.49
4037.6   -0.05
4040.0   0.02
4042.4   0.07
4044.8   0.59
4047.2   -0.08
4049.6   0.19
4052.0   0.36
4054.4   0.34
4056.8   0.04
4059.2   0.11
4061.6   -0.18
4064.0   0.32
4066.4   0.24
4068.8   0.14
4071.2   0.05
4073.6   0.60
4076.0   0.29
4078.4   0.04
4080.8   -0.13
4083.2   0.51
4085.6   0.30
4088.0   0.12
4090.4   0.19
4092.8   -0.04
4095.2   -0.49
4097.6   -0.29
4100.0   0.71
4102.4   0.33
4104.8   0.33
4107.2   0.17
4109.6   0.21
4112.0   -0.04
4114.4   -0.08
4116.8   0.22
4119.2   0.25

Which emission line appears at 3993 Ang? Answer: [O II]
